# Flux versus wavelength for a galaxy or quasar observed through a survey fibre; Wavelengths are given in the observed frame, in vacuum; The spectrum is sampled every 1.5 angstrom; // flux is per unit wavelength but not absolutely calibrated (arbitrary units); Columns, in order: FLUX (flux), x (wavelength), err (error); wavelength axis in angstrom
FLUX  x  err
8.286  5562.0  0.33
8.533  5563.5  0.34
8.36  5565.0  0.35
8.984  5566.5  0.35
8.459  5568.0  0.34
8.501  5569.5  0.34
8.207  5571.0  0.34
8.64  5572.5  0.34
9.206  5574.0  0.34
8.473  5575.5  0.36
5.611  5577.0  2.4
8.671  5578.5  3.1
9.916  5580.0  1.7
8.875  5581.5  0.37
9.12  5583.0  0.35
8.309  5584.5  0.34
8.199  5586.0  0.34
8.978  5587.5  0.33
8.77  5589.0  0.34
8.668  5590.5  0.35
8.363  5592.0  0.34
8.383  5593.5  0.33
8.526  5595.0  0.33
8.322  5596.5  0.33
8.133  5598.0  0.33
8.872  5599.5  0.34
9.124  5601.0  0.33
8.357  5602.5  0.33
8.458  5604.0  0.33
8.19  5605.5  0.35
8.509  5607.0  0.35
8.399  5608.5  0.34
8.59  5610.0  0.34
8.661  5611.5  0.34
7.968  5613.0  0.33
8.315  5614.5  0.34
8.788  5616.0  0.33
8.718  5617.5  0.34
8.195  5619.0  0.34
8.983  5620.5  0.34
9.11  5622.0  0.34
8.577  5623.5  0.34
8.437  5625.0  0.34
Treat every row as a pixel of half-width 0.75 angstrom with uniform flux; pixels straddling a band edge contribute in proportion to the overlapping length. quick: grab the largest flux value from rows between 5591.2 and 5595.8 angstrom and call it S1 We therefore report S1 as 8.526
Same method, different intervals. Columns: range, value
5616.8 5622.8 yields 9.11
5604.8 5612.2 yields 8.661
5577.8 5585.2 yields 9.916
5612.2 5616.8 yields 8.788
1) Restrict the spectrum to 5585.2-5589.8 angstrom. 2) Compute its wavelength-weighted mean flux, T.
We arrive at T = 8.65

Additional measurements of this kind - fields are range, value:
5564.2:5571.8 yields 8.5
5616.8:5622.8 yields 8.75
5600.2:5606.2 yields 8.54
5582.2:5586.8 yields 8.55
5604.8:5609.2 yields 8.37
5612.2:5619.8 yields 8.4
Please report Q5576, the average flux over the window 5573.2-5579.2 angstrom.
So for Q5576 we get 7.99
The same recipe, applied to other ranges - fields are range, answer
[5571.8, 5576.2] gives 8.78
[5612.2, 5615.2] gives 8.15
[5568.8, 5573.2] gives 8.45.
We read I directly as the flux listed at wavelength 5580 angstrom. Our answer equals 9.916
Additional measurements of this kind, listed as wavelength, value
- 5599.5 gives 8.872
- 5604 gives 8.458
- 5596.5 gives 8.322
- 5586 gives 8.199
